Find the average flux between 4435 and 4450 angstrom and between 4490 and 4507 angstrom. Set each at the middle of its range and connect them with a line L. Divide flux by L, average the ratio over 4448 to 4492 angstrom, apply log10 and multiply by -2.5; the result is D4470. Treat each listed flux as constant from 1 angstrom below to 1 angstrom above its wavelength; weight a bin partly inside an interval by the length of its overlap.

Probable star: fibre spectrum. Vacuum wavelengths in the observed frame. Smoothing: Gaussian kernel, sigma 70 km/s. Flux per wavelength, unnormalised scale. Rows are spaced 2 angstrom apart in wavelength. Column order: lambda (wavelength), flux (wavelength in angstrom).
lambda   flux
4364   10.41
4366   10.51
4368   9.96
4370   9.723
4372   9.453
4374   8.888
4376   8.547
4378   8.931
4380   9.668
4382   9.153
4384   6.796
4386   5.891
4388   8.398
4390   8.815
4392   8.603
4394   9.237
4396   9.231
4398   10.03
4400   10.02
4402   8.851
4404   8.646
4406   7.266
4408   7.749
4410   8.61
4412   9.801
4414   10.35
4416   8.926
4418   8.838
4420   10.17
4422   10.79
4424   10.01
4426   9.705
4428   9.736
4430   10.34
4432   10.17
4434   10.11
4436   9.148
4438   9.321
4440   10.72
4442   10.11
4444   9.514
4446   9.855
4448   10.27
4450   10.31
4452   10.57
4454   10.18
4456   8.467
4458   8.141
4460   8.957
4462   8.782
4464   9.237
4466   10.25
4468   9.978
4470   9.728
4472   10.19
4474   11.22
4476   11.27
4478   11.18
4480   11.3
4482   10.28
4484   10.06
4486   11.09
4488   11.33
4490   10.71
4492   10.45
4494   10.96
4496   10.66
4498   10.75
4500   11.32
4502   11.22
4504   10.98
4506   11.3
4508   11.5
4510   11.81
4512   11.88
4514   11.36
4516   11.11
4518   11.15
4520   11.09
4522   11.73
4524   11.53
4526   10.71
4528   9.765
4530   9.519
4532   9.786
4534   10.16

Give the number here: 0.03 mag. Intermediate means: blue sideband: 9.88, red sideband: 10.9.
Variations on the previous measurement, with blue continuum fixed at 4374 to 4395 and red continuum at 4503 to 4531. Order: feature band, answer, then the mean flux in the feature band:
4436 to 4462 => 0.009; 9.64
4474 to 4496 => -0.042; 10.9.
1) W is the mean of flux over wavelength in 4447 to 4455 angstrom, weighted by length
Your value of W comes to 10.3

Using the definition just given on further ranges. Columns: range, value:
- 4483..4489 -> 10.8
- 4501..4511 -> 11.4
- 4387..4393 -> 8.61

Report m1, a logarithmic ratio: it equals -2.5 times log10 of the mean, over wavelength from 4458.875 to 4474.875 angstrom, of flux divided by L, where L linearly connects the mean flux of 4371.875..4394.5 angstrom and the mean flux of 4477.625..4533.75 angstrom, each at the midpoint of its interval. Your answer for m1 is 0.043 mag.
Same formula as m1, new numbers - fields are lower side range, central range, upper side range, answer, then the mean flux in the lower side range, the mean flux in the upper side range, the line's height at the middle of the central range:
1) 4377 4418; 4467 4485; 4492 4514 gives 0.00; 8.75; 11.2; 10.6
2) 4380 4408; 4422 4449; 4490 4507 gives -0.05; 8.55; 10.9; 9.5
